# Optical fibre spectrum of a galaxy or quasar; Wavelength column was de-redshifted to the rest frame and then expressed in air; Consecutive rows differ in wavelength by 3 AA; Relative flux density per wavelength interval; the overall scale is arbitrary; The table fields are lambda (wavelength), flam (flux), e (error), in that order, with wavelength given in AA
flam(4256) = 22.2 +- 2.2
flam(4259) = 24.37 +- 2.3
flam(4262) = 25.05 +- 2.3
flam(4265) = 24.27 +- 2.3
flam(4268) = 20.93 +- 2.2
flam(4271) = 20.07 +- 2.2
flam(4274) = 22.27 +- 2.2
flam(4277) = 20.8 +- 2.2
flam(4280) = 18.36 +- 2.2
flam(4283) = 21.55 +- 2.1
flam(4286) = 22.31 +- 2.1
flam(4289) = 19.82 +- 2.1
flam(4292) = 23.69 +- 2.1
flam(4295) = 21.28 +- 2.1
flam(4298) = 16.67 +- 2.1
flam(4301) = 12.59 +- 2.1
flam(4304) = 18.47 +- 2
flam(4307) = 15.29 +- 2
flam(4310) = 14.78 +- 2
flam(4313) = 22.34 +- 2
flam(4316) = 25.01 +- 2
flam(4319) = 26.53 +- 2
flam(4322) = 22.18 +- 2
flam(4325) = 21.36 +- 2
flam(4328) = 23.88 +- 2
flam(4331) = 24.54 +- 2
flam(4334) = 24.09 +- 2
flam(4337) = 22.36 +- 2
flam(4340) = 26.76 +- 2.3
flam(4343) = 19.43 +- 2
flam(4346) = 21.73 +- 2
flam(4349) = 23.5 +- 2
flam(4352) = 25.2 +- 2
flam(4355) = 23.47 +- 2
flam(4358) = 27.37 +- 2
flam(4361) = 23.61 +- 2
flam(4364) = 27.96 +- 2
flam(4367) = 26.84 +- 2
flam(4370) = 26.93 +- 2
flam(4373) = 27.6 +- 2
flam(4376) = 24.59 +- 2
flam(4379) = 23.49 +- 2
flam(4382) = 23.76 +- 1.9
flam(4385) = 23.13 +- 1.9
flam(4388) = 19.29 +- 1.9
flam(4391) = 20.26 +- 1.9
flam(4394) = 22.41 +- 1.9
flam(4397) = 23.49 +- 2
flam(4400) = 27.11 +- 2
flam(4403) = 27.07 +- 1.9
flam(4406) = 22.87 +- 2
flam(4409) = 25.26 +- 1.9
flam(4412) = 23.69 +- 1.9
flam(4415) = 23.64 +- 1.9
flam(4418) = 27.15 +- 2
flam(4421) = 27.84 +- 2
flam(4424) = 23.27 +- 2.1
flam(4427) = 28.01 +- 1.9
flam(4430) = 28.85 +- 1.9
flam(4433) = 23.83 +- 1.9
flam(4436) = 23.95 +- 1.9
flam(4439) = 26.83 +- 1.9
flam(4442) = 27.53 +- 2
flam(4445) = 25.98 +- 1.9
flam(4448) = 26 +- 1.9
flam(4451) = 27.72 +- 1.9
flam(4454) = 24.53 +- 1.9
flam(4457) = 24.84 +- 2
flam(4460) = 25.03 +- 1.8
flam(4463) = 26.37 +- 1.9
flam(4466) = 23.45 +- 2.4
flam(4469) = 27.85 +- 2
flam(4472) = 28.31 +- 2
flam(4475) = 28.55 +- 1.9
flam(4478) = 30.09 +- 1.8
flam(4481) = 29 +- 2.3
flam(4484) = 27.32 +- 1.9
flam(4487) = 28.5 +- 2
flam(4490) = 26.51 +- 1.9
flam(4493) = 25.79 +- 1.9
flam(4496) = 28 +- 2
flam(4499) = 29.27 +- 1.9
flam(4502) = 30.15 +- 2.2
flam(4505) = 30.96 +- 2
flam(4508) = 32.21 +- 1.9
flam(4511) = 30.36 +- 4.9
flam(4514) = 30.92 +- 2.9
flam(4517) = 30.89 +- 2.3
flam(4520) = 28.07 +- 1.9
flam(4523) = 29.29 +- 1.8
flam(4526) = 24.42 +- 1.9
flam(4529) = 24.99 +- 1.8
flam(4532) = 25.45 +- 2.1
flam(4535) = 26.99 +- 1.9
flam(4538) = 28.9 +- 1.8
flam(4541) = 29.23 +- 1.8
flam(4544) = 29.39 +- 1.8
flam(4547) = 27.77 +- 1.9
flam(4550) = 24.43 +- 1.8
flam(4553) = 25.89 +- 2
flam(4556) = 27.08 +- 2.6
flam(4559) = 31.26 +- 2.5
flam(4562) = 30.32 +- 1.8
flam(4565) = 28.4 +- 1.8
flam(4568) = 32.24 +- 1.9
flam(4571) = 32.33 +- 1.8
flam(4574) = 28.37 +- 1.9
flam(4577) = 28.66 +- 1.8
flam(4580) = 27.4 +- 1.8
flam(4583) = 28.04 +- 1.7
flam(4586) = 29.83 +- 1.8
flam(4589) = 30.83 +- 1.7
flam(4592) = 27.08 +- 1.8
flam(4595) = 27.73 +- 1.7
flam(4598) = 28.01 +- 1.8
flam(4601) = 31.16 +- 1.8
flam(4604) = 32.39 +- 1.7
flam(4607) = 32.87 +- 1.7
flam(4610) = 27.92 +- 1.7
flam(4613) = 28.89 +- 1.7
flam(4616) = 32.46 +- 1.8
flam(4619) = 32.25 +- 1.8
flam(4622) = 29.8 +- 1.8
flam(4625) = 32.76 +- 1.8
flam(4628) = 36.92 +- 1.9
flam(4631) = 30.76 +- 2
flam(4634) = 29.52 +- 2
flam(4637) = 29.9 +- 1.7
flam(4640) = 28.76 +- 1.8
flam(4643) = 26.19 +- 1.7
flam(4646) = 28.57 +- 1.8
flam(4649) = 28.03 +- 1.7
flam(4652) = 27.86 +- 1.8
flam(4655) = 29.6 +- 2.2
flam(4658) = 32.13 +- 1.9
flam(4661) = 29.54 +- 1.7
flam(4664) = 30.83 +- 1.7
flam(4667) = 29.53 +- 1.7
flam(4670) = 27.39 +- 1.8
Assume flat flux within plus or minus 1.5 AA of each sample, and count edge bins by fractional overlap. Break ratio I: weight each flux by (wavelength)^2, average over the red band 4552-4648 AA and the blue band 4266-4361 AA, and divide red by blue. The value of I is 1.6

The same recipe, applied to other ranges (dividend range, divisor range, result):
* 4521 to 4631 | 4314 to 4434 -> 1.31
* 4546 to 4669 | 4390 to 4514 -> 1.19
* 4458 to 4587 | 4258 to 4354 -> 1.45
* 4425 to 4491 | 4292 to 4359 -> 1.30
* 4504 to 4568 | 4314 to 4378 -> 1.27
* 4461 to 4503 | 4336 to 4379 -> 1.18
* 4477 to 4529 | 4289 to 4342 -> 1.48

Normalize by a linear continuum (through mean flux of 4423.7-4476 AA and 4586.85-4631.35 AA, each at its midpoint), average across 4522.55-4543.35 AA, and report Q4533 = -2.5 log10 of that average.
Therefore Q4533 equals 0.06 mag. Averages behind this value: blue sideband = 26.2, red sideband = 30.8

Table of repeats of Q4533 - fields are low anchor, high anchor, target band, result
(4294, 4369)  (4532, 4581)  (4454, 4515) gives -0.058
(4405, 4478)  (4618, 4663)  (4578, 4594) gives 0.015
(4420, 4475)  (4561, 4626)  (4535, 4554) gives 0.042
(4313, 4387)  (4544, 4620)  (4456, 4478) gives 0.009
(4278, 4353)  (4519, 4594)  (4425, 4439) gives -0.062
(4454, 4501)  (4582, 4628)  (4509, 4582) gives 0.015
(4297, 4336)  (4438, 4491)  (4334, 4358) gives -0.077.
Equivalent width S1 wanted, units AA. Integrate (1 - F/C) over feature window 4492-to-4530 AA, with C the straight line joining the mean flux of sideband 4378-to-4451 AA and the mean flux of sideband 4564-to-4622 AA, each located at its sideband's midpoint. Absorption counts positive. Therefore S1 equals -2.0 AA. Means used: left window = 24.8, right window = 29.8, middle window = 29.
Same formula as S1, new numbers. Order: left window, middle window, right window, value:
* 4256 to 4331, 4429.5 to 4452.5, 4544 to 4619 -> -0.9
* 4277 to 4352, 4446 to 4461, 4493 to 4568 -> 0.2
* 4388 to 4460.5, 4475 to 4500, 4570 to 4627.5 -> -1.1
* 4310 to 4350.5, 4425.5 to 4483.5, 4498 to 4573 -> -0.3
